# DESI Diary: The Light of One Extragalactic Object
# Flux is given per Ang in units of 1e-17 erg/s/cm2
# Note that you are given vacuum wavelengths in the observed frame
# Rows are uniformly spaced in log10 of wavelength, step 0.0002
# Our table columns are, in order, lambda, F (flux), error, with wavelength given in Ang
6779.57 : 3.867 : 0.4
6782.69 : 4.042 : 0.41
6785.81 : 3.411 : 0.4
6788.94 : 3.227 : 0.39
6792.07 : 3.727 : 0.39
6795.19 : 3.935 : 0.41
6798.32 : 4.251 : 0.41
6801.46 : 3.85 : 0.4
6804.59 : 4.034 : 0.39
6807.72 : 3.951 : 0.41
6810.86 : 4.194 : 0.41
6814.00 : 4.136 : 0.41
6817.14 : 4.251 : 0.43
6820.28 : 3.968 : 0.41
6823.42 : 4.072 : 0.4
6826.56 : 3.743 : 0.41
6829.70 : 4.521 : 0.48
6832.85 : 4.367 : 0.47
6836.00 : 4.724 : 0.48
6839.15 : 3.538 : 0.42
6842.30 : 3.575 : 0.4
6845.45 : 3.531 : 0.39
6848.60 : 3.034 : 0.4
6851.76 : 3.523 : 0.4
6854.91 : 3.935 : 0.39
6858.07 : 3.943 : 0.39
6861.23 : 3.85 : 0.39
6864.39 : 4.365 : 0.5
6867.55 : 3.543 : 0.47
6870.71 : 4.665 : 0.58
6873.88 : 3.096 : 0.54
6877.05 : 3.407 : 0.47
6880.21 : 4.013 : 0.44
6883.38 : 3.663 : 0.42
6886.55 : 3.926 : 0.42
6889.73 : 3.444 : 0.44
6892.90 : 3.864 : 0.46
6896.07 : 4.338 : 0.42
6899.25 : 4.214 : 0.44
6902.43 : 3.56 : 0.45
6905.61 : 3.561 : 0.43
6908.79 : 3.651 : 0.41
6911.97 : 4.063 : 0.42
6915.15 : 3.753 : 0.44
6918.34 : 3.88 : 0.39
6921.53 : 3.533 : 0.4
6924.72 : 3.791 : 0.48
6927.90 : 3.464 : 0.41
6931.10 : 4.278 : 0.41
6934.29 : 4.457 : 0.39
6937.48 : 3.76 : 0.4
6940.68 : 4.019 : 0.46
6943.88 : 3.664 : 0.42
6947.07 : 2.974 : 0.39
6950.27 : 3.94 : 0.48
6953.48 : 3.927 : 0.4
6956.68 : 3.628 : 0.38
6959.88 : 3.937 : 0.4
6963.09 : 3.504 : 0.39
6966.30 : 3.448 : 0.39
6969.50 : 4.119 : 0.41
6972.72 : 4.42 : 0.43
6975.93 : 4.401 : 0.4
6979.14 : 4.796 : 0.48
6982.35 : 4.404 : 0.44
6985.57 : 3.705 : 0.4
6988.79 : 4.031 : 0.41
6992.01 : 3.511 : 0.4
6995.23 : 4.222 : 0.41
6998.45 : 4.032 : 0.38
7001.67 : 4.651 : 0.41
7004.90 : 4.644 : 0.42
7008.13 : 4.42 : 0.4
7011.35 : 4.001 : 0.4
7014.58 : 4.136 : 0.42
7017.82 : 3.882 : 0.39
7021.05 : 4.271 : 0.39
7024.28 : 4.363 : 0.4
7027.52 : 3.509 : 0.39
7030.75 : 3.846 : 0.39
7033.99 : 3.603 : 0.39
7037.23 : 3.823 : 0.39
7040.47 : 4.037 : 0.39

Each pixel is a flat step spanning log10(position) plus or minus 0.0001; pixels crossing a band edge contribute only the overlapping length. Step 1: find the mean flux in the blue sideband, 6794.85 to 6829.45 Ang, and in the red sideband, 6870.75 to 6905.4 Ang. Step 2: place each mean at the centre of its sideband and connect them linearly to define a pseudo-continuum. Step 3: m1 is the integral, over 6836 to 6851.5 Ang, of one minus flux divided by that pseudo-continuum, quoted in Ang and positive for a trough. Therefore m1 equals 1.5 Ang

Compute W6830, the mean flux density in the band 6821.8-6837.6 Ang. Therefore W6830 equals 4.28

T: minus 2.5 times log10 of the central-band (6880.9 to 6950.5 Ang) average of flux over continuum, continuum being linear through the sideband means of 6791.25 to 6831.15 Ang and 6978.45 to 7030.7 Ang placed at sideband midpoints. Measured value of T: 0.08 mag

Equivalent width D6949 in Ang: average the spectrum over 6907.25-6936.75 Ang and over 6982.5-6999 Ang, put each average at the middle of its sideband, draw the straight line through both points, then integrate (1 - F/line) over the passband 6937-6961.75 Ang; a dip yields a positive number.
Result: 1.1 Ang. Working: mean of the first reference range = 3.87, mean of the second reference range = 3.94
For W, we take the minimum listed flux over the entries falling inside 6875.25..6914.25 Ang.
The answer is 3.407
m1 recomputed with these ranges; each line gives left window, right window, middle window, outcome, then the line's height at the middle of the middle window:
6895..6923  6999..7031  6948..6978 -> 0.7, 4.01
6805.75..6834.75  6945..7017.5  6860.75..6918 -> 3.7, 4.09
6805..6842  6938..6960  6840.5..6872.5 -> 1.7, 4.01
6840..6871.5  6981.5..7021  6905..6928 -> 1.1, 3.92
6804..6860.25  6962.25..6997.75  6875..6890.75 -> 1.2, 3.98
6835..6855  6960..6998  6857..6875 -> -1.1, 3.71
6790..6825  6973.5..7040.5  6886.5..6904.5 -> 0.8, 4.06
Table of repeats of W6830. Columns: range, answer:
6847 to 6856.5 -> 3.5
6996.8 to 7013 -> 4.35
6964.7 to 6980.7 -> 4.24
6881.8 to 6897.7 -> 3.85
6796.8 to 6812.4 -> 4.05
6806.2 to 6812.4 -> 4.07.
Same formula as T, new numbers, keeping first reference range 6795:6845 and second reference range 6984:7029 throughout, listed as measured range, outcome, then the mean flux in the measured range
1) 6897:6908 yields 0.076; 3.8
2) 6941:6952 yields 0.142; 3.59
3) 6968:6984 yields -0.085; 4.43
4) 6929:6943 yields 0.002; 4.08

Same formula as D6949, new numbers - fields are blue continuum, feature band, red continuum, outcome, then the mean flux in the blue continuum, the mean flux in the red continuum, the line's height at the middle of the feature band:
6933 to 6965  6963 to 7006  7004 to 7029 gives -2.0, 3.77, 4.14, 3.97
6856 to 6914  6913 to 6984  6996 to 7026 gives 2.5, 3.84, 4.26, 4.05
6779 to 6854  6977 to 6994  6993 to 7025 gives 0.4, 3.9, 4.25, 4.2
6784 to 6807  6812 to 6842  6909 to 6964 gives -2.6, 3.79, 3.8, 3.79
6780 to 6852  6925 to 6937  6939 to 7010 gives -0.1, 3.9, 4.02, 3.99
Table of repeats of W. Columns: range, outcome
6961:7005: 3.448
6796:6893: 3.034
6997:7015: 4.001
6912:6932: 3.464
